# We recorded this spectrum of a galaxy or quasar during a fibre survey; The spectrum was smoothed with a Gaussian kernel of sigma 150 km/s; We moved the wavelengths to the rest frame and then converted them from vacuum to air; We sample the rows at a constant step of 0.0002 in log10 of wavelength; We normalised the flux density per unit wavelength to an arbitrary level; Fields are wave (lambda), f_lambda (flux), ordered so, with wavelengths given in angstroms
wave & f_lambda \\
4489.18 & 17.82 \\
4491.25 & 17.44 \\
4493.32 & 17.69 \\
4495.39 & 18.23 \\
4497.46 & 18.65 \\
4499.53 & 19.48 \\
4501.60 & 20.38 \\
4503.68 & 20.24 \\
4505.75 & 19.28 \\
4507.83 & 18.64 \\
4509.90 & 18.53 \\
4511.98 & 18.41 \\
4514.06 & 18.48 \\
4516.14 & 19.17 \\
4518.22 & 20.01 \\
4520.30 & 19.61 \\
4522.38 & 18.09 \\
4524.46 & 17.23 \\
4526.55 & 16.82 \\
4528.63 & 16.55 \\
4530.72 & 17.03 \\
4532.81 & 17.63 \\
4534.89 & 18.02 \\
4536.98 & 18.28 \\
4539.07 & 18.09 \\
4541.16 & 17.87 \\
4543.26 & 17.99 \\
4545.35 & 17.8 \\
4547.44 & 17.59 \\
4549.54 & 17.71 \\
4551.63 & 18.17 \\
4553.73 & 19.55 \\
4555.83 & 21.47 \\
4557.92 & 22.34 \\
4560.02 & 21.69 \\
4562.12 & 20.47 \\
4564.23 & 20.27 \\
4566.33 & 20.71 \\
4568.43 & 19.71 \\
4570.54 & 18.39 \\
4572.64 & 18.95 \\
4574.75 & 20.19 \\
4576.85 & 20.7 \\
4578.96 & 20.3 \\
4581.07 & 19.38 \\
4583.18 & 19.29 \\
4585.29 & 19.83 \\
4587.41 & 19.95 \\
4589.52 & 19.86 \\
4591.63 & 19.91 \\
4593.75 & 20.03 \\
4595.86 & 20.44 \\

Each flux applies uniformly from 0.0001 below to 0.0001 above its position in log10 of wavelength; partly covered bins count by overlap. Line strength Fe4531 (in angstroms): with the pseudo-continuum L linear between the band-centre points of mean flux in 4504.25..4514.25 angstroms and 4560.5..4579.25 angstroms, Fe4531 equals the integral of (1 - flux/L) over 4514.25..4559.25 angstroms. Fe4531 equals 2.0 angstroms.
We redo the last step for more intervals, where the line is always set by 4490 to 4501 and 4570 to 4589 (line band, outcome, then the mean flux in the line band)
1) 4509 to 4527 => 0.2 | 18.5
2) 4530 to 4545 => 0.9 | 17.9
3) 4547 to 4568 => -0.8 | 20.1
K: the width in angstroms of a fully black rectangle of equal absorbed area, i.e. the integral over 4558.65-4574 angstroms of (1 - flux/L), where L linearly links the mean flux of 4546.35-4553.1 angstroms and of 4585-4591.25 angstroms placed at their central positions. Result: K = -1.07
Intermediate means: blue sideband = 17.9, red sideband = 19.9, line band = 20.1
